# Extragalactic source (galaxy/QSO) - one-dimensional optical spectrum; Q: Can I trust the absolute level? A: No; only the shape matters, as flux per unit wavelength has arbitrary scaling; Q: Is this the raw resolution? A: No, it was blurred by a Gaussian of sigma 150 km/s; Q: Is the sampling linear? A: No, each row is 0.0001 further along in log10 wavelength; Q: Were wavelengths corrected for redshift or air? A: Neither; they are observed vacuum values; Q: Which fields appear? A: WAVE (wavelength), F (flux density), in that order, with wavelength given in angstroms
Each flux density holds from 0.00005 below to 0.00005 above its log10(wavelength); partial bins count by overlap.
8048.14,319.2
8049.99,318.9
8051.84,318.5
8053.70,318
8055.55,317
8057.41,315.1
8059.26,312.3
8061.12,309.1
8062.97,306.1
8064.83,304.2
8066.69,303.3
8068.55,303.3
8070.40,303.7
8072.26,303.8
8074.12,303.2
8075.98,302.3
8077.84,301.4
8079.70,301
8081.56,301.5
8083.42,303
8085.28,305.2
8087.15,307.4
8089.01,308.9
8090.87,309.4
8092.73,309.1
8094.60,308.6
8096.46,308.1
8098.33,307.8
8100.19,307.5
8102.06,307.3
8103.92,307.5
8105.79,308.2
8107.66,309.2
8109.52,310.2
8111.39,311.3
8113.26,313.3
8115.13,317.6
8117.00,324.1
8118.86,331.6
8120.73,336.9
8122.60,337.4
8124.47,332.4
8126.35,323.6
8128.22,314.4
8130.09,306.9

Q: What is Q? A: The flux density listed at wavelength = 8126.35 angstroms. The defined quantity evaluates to 323.6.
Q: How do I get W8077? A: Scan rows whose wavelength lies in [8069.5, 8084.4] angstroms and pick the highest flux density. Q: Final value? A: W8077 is 303.8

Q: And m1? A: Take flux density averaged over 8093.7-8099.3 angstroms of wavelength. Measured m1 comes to 308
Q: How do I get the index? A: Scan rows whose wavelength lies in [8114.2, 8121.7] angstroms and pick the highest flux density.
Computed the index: 336.9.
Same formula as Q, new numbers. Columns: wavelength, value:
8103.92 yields 307.5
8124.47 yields 332.4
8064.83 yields 304.2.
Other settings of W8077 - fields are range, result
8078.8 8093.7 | 309.4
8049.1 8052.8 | 318.9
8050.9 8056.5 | 318.5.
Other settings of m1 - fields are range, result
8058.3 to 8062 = 311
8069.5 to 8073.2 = 304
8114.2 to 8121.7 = 328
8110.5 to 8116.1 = 314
